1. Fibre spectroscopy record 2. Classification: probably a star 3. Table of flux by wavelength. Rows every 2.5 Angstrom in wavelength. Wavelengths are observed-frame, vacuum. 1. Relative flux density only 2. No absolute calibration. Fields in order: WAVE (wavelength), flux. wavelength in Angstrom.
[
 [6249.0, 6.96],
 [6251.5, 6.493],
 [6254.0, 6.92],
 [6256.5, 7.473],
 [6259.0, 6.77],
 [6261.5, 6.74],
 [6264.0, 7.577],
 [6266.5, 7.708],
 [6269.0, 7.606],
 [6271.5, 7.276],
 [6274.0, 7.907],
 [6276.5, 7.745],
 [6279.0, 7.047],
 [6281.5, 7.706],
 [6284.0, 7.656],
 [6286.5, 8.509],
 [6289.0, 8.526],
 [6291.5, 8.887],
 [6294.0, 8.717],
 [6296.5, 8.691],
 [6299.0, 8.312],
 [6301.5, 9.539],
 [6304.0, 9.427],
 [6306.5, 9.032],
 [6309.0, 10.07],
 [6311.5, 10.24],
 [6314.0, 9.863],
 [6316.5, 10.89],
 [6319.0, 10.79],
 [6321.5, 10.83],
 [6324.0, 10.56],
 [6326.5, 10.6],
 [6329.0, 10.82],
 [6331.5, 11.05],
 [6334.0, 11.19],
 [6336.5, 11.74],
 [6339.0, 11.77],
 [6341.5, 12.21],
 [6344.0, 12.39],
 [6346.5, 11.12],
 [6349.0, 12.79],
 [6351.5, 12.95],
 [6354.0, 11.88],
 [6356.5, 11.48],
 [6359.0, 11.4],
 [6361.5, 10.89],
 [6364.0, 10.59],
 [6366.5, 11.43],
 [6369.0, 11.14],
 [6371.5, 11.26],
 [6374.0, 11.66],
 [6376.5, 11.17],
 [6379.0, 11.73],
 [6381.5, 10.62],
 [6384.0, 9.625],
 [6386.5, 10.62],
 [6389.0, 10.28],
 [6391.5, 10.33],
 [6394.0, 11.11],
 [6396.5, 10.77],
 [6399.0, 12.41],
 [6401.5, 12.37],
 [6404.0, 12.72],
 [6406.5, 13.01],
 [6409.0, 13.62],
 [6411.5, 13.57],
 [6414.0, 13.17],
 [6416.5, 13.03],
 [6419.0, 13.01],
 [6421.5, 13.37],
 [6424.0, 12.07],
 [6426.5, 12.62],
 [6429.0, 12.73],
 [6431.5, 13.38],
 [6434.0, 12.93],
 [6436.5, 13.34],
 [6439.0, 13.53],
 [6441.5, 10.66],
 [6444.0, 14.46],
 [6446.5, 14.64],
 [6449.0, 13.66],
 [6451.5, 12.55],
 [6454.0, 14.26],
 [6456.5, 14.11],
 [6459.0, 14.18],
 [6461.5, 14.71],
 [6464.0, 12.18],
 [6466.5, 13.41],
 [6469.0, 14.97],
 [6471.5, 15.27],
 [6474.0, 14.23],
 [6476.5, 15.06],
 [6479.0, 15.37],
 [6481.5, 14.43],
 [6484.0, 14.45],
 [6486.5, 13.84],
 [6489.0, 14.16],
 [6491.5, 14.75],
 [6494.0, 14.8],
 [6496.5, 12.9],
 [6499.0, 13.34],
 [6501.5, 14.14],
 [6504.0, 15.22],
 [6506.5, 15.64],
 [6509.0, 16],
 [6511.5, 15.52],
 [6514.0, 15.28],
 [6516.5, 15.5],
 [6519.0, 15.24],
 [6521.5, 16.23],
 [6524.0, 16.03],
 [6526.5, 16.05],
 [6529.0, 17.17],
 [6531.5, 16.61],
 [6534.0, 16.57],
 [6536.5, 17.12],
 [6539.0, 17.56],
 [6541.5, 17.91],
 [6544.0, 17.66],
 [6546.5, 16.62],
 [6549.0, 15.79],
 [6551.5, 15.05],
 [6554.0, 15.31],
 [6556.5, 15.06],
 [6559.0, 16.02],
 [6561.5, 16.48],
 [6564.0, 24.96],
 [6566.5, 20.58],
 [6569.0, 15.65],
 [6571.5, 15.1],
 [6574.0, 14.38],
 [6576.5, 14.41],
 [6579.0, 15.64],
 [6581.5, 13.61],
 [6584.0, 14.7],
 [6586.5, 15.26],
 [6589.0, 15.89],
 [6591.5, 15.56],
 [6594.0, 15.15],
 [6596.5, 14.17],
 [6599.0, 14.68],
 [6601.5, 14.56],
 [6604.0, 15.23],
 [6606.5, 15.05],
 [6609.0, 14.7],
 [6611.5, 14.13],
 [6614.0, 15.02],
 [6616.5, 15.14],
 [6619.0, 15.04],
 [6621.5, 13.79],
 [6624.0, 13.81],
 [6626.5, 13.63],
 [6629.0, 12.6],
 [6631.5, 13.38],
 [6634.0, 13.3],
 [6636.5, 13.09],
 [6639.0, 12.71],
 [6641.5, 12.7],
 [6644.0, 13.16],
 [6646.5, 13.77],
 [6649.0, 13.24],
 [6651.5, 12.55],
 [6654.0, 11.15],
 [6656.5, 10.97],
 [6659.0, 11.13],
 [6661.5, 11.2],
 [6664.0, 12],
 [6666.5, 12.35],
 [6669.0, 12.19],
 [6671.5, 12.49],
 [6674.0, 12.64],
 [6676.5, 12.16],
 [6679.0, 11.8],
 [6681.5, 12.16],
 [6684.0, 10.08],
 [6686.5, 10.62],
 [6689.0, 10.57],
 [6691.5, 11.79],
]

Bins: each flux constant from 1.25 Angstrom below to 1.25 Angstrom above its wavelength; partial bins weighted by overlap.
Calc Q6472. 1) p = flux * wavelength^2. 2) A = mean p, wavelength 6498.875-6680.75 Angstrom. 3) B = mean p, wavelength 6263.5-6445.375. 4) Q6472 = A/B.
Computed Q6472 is 1.45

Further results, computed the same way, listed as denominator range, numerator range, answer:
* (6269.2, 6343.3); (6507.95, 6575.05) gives 1.86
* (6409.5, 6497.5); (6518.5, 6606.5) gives 1.21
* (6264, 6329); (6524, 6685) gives 1.78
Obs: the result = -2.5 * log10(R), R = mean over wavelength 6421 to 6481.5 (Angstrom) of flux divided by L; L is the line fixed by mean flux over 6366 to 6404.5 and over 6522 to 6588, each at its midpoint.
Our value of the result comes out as -0.037 mag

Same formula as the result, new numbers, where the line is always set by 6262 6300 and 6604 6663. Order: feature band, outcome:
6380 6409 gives -0.17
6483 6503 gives -0.25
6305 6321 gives -0.20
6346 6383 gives -0.24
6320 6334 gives -0.24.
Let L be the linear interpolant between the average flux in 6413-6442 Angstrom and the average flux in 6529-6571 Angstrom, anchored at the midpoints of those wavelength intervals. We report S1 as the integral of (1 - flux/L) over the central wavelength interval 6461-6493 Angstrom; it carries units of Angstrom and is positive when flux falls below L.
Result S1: 0.5 Angstrom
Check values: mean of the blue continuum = 12.9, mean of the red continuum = 17.1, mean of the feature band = 14.4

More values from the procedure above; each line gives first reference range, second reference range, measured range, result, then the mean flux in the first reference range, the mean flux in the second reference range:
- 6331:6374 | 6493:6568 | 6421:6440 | 1.0 Angstrom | 11.6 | 16.3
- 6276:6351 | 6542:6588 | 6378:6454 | 0.9 Angstrom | 10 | 16.3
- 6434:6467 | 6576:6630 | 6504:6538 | -4.9 Angstrom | 13.5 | 14.6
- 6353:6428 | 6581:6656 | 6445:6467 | -2.4 Angstrom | 11.8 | 14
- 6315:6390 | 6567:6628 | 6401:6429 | -1.9 Angstrom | 11.2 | 14.8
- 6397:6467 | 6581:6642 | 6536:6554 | -3.6 Angstrom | 13.2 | 14.3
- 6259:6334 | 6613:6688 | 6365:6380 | -2.5 Angstrom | 8.98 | 12.6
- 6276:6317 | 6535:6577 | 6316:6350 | -4.6 Angstrom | 8.86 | 16.8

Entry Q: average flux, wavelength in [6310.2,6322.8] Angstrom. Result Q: 10.5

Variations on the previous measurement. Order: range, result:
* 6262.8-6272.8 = 7.54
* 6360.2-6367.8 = 11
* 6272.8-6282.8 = 7.6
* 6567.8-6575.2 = 15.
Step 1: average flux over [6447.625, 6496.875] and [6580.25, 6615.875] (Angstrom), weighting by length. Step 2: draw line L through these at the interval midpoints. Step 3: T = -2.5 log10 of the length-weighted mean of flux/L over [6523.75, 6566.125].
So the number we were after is -0.17 mag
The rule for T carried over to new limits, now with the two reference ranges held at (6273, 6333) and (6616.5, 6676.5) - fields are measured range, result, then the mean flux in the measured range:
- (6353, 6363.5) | -0.15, 11.3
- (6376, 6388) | -0.06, 10.7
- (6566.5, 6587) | -0.25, 15.2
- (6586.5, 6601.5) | -0.22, 15.1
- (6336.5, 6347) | -0.22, 11.9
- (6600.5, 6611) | -0.20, 14.8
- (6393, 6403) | -0.14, 11.7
